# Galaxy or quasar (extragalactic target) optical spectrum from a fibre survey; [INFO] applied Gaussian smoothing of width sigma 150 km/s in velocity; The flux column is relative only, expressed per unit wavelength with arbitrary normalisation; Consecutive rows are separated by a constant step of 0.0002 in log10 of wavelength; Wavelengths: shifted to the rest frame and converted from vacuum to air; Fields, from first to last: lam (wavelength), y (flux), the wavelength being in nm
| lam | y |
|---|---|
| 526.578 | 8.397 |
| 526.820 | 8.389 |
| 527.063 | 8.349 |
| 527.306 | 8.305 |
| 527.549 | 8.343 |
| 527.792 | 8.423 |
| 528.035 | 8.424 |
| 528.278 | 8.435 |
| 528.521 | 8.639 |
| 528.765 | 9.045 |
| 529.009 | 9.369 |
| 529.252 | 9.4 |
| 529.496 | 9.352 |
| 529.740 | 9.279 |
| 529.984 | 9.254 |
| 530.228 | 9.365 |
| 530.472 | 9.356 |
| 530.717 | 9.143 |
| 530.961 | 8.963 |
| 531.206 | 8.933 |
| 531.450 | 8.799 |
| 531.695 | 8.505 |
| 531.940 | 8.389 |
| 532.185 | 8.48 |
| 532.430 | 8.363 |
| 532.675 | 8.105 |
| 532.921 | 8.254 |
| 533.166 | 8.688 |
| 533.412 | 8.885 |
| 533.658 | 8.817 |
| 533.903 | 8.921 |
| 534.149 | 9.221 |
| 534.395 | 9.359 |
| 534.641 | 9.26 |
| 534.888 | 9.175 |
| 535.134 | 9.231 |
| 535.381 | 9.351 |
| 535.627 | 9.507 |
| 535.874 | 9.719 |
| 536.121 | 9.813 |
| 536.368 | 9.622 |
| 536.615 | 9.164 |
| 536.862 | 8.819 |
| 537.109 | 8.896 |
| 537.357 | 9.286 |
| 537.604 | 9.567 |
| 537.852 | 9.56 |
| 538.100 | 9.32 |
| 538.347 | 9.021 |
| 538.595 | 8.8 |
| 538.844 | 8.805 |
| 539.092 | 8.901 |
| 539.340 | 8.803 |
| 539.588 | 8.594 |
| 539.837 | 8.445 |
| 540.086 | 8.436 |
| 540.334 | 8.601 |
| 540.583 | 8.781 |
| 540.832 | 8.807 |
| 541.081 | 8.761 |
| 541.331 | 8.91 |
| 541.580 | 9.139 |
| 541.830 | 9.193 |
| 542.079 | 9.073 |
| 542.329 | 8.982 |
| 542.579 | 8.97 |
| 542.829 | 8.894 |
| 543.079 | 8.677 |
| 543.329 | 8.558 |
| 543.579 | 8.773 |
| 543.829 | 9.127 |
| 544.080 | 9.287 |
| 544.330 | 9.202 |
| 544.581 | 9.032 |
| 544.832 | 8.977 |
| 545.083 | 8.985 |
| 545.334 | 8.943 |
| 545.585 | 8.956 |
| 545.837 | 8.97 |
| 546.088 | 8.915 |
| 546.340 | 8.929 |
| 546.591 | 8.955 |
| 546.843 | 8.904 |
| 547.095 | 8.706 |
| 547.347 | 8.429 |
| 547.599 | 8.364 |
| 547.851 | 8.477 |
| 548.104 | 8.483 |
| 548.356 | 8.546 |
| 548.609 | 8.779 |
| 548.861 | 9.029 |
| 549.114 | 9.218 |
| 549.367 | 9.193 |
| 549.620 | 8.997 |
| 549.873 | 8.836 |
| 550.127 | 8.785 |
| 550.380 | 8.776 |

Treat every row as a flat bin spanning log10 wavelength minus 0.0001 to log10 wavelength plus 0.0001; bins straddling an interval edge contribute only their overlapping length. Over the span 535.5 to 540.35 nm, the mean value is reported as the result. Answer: 9.1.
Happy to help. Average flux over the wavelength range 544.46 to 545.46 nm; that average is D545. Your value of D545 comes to 8.98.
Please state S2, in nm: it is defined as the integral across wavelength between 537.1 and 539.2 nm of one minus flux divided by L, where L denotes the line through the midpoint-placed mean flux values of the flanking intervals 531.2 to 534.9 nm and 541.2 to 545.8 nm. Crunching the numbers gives -0.067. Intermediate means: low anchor 8.74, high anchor 8.98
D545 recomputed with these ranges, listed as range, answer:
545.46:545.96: 8.95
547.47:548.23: 8.44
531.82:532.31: 8.44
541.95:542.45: 9.03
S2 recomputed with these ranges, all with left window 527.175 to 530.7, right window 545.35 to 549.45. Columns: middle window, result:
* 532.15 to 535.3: 0.019 nm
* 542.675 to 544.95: -0.031 nm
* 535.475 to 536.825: -0.096 nm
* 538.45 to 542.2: 0.020 nm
